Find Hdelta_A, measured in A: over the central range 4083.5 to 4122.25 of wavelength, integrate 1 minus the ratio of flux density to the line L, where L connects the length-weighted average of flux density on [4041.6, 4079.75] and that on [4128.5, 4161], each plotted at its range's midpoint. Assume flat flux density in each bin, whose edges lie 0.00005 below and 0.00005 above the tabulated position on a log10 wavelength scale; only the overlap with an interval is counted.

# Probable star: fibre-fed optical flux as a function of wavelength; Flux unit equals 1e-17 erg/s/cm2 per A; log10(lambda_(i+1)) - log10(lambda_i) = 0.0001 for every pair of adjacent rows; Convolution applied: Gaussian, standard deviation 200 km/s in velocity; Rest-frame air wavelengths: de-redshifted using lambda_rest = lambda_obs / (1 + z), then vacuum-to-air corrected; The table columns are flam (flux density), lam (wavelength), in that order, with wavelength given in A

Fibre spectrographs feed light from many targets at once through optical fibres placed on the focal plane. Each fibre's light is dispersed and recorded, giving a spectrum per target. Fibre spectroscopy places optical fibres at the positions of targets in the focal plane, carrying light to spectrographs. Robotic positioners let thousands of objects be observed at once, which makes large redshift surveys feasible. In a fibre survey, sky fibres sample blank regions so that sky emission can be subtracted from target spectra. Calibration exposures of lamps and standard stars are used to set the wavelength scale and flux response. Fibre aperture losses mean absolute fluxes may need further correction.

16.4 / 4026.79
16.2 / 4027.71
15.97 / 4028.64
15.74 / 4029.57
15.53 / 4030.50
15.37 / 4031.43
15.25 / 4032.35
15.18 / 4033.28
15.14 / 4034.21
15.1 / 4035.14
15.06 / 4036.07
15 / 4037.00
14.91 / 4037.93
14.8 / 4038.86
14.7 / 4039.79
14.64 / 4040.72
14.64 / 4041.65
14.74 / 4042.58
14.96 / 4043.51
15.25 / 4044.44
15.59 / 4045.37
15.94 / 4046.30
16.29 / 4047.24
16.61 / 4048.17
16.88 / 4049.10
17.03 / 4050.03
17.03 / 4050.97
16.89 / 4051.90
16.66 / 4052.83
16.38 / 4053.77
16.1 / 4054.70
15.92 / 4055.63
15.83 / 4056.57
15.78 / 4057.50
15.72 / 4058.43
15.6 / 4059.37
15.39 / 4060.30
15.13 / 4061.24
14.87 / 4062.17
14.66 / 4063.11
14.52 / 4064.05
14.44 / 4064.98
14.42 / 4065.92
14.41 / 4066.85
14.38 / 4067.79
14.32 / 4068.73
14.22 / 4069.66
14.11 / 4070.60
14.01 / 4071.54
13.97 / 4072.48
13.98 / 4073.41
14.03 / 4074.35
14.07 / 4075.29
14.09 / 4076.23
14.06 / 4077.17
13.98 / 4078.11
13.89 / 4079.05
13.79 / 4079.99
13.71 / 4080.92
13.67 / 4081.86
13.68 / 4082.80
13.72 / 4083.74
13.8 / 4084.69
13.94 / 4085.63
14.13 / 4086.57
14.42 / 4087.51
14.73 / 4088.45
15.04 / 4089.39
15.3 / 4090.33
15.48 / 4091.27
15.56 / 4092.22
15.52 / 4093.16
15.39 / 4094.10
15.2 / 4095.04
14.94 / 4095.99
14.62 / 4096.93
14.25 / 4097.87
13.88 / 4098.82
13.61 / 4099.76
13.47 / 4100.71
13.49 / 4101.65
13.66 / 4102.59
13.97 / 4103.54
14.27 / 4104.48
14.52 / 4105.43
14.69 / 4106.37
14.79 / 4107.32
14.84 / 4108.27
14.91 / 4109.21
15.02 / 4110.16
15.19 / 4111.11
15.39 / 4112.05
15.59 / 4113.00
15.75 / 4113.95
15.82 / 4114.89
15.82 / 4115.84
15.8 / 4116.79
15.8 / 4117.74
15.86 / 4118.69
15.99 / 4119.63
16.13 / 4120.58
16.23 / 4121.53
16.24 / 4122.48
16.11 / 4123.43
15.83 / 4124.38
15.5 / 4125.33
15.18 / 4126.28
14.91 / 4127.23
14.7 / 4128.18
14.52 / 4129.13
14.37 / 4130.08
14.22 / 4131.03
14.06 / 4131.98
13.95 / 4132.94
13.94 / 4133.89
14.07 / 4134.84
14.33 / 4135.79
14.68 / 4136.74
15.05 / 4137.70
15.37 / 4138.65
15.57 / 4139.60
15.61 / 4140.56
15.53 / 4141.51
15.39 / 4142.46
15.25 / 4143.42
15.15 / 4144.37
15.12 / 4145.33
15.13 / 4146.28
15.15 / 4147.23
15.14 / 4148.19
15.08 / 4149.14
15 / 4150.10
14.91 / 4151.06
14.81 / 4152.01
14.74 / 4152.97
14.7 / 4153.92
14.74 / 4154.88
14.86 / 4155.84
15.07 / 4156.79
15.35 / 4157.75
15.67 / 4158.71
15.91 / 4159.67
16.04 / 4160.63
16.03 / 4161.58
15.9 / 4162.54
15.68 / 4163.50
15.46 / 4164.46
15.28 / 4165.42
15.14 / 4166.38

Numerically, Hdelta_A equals 0.3 A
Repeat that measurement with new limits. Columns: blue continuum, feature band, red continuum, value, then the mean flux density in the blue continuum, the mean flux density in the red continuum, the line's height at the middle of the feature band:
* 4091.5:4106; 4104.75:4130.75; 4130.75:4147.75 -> -1.29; 14.4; 14.9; 14.6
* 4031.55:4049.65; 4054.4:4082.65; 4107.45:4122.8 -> 1.61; 15.3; 15.6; 15.4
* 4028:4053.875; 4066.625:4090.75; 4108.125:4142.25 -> 2.04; 15.6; 15.2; 15.4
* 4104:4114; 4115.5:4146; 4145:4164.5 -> -0.18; 15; 15.3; 15.1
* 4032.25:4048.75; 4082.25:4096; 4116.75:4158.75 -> 0.41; 15.2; 15.1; 15.2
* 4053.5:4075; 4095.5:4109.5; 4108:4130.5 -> 0.96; 14.9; 15.5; 15.3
